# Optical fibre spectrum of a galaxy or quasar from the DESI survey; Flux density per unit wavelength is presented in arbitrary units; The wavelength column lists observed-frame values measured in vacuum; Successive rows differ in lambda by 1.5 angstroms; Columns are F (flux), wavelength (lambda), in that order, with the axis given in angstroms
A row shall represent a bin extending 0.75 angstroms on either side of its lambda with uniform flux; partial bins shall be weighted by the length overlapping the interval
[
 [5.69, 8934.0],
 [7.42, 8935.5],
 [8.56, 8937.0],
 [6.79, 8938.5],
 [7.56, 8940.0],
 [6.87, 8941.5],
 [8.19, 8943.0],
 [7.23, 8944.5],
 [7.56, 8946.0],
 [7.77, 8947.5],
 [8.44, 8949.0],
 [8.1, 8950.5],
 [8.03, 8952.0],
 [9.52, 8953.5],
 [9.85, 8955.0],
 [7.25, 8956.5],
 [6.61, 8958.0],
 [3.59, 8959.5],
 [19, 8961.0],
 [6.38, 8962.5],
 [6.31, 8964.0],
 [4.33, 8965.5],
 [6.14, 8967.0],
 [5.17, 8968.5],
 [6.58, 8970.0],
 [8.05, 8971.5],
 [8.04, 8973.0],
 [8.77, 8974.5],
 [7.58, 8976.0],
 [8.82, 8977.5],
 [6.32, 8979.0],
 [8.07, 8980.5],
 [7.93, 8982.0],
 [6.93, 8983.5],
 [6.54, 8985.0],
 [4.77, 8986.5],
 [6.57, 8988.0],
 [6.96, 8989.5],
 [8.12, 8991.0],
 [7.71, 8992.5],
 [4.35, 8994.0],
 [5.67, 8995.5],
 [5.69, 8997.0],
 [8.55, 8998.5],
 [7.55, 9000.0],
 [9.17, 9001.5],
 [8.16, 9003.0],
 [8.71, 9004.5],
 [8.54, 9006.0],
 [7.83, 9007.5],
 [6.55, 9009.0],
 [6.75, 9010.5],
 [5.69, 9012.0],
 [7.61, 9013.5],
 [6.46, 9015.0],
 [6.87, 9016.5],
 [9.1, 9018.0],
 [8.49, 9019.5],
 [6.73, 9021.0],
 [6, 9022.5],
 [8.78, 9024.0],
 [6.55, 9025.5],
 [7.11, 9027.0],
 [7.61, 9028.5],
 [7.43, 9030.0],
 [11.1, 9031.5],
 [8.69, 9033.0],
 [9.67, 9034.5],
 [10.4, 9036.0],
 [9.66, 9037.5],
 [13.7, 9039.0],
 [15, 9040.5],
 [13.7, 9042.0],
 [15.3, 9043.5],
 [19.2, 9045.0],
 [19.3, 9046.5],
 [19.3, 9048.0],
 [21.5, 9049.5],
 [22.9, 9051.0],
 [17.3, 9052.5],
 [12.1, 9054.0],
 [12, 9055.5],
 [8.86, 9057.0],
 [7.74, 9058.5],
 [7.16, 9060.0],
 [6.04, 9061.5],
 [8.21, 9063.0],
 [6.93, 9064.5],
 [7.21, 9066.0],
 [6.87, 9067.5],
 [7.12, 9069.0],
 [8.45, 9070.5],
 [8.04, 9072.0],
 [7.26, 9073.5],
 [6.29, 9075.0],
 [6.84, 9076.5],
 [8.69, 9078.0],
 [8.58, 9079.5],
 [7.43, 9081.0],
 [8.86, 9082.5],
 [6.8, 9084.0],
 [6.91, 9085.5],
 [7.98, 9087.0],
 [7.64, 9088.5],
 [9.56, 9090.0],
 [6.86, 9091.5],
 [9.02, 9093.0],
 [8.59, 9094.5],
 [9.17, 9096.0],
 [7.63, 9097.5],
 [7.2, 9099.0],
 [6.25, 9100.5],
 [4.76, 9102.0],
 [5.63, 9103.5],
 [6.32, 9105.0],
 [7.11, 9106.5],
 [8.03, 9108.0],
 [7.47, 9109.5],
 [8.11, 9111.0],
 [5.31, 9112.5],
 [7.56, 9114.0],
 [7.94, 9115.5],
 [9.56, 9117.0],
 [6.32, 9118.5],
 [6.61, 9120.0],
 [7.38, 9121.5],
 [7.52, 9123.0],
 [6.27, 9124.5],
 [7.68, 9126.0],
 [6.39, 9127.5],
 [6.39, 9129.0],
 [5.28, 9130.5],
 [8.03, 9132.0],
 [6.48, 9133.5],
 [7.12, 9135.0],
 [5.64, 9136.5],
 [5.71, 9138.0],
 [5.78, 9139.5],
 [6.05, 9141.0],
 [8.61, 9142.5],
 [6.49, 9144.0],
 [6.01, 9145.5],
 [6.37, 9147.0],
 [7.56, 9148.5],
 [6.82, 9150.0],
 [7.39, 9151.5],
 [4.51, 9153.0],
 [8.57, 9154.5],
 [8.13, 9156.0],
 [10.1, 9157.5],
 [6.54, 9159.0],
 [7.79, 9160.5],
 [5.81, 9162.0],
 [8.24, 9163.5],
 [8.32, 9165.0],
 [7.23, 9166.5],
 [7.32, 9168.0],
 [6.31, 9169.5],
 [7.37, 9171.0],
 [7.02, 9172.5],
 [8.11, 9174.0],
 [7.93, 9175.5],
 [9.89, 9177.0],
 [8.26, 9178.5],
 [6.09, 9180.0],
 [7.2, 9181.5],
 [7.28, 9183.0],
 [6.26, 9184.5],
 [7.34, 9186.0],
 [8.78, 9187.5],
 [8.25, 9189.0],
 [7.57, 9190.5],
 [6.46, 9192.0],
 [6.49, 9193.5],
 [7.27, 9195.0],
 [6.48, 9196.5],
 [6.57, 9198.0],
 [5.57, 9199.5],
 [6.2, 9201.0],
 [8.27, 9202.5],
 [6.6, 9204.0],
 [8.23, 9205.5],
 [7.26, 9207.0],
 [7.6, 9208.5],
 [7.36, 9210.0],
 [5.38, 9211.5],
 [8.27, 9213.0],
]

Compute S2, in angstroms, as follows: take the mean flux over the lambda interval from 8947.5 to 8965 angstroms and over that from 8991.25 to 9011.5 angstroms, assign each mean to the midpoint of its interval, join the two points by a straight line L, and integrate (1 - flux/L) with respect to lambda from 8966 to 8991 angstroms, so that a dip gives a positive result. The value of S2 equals 2.5 angstroms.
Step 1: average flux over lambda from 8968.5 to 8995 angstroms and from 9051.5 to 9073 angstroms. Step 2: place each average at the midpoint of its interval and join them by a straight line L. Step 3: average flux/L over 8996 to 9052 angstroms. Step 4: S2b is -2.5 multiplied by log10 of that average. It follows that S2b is -0.25 mag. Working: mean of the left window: 7.11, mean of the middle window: 10.3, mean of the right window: 9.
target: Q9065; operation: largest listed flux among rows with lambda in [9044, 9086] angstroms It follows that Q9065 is 22.9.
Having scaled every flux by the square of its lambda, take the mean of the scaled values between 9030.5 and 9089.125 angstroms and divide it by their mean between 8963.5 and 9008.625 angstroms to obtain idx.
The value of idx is 1.52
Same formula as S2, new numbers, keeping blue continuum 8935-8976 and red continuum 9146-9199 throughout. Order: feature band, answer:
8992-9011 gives 0.75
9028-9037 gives -1.93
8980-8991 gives 1.11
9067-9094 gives -0.90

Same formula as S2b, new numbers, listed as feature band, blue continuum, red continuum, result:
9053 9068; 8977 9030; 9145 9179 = -0.16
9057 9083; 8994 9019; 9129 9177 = -0.04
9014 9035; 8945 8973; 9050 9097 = 0.07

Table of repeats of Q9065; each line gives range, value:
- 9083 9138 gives 9.56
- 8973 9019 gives 9.17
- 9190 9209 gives 8.27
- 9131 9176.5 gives 10.1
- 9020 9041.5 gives 15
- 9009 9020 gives 9.1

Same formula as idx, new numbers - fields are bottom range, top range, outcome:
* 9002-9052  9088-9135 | 0.69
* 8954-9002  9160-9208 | 1.05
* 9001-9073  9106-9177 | 0.73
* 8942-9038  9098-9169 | 0.94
